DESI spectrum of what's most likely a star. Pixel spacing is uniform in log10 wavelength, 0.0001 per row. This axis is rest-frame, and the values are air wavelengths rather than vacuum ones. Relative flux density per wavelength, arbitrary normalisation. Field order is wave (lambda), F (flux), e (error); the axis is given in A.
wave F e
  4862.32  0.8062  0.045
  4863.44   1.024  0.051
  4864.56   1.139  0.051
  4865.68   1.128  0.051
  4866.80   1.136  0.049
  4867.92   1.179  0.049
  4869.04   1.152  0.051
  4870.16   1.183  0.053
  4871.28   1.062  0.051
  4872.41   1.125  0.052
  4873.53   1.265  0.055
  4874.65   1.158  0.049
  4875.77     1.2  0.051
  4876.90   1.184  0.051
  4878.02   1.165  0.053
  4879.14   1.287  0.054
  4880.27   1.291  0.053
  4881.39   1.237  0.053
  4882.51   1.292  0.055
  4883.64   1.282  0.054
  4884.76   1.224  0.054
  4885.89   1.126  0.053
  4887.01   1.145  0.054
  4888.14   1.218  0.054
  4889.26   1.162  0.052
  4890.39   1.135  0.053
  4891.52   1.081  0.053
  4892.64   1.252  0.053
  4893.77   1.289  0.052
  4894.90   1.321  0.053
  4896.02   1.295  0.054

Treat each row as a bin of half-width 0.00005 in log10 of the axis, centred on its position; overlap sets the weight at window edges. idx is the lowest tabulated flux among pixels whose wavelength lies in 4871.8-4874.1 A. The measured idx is 1.125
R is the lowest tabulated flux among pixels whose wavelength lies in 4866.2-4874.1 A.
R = 1.062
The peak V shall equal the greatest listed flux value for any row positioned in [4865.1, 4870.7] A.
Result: 1.183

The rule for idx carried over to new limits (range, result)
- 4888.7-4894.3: 1.081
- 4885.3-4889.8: 1.126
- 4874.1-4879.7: 1.158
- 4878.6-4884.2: 1.237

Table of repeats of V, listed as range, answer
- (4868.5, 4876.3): 1.265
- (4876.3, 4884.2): 1.292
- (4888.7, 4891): 1.162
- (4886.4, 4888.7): 1.218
